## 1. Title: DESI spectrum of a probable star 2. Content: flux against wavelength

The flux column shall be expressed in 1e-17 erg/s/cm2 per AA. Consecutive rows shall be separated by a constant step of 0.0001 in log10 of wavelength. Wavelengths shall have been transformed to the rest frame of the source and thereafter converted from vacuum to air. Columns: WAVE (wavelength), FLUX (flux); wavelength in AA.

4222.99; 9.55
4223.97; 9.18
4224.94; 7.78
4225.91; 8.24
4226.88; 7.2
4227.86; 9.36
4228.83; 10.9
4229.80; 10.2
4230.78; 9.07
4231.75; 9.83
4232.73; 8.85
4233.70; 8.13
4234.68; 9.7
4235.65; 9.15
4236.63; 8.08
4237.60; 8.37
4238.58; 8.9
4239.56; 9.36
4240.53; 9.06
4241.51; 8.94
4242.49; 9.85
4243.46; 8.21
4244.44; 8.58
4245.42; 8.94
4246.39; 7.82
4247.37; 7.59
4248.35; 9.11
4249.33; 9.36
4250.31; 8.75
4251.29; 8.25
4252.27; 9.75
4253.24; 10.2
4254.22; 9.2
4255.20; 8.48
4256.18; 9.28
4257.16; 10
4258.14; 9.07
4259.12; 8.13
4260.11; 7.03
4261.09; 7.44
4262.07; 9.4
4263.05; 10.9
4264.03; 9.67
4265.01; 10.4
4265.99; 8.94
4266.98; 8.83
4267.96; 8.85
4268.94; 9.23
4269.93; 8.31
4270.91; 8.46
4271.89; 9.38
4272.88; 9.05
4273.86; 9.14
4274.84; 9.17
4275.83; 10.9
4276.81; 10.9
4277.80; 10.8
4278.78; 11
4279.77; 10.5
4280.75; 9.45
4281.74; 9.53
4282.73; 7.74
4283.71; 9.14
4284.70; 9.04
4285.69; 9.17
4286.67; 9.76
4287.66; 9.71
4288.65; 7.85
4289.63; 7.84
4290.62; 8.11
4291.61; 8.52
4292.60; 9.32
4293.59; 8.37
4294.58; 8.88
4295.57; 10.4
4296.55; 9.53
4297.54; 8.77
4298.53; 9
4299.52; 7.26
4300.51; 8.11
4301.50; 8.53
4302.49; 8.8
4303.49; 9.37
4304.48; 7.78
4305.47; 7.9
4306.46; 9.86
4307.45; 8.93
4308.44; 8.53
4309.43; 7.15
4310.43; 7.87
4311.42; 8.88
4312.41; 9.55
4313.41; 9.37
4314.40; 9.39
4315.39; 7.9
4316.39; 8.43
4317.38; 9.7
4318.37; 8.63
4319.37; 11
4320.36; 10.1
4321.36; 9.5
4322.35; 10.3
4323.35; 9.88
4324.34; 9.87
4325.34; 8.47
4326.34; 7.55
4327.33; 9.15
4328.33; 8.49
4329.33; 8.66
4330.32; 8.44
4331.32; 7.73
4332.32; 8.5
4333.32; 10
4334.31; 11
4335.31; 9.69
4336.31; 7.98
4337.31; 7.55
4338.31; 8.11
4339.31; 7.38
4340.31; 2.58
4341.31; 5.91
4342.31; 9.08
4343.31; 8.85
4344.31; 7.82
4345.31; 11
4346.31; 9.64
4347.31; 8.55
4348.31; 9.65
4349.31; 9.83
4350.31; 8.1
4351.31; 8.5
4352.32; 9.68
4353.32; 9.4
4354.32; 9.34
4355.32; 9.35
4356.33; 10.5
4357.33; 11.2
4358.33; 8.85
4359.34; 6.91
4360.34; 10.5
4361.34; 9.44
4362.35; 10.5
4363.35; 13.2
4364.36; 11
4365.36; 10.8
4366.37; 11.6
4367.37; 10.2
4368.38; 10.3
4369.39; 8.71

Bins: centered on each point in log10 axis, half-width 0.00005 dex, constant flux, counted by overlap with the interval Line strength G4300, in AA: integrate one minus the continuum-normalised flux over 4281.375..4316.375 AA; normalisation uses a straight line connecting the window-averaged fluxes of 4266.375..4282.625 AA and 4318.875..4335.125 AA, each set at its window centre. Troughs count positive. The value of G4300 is 2.59 AA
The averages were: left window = 9.54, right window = 9.3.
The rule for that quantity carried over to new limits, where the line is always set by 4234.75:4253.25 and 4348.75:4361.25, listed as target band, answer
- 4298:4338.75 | 1.5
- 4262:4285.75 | -1.4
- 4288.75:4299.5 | 0.4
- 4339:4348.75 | 1.3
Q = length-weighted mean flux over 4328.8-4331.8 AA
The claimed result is 8.28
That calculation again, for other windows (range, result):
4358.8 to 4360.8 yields 8.66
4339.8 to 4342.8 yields 5.85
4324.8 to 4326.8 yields 8.02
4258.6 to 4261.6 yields 7.55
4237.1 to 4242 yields 8.92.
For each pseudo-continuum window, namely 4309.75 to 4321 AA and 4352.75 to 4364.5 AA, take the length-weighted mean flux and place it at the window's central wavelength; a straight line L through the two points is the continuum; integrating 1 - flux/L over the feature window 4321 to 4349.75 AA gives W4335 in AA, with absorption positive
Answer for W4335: 2.6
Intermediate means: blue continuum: 9.13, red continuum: 9.99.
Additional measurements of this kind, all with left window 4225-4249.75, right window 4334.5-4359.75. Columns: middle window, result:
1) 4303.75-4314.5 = 0.1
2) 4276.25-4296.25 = -1.2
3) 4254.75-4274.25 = -0.4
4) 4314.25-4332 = -0.7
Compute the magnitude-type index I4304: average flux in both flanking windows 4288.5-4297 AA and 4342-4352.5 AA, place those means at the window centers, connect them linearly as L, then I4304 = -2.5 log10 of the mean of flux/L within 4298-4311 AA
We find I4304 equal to 0.06 mag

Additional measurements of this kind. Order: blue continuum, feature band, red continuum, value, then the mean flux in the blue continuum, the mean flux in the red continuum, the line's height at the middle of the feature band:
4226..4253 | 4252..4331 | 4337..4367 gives 0.00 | 8.94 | 9.18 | 9.05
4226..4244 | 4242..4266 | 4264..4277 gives 0.03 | 9.04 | 9.33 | 9.2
